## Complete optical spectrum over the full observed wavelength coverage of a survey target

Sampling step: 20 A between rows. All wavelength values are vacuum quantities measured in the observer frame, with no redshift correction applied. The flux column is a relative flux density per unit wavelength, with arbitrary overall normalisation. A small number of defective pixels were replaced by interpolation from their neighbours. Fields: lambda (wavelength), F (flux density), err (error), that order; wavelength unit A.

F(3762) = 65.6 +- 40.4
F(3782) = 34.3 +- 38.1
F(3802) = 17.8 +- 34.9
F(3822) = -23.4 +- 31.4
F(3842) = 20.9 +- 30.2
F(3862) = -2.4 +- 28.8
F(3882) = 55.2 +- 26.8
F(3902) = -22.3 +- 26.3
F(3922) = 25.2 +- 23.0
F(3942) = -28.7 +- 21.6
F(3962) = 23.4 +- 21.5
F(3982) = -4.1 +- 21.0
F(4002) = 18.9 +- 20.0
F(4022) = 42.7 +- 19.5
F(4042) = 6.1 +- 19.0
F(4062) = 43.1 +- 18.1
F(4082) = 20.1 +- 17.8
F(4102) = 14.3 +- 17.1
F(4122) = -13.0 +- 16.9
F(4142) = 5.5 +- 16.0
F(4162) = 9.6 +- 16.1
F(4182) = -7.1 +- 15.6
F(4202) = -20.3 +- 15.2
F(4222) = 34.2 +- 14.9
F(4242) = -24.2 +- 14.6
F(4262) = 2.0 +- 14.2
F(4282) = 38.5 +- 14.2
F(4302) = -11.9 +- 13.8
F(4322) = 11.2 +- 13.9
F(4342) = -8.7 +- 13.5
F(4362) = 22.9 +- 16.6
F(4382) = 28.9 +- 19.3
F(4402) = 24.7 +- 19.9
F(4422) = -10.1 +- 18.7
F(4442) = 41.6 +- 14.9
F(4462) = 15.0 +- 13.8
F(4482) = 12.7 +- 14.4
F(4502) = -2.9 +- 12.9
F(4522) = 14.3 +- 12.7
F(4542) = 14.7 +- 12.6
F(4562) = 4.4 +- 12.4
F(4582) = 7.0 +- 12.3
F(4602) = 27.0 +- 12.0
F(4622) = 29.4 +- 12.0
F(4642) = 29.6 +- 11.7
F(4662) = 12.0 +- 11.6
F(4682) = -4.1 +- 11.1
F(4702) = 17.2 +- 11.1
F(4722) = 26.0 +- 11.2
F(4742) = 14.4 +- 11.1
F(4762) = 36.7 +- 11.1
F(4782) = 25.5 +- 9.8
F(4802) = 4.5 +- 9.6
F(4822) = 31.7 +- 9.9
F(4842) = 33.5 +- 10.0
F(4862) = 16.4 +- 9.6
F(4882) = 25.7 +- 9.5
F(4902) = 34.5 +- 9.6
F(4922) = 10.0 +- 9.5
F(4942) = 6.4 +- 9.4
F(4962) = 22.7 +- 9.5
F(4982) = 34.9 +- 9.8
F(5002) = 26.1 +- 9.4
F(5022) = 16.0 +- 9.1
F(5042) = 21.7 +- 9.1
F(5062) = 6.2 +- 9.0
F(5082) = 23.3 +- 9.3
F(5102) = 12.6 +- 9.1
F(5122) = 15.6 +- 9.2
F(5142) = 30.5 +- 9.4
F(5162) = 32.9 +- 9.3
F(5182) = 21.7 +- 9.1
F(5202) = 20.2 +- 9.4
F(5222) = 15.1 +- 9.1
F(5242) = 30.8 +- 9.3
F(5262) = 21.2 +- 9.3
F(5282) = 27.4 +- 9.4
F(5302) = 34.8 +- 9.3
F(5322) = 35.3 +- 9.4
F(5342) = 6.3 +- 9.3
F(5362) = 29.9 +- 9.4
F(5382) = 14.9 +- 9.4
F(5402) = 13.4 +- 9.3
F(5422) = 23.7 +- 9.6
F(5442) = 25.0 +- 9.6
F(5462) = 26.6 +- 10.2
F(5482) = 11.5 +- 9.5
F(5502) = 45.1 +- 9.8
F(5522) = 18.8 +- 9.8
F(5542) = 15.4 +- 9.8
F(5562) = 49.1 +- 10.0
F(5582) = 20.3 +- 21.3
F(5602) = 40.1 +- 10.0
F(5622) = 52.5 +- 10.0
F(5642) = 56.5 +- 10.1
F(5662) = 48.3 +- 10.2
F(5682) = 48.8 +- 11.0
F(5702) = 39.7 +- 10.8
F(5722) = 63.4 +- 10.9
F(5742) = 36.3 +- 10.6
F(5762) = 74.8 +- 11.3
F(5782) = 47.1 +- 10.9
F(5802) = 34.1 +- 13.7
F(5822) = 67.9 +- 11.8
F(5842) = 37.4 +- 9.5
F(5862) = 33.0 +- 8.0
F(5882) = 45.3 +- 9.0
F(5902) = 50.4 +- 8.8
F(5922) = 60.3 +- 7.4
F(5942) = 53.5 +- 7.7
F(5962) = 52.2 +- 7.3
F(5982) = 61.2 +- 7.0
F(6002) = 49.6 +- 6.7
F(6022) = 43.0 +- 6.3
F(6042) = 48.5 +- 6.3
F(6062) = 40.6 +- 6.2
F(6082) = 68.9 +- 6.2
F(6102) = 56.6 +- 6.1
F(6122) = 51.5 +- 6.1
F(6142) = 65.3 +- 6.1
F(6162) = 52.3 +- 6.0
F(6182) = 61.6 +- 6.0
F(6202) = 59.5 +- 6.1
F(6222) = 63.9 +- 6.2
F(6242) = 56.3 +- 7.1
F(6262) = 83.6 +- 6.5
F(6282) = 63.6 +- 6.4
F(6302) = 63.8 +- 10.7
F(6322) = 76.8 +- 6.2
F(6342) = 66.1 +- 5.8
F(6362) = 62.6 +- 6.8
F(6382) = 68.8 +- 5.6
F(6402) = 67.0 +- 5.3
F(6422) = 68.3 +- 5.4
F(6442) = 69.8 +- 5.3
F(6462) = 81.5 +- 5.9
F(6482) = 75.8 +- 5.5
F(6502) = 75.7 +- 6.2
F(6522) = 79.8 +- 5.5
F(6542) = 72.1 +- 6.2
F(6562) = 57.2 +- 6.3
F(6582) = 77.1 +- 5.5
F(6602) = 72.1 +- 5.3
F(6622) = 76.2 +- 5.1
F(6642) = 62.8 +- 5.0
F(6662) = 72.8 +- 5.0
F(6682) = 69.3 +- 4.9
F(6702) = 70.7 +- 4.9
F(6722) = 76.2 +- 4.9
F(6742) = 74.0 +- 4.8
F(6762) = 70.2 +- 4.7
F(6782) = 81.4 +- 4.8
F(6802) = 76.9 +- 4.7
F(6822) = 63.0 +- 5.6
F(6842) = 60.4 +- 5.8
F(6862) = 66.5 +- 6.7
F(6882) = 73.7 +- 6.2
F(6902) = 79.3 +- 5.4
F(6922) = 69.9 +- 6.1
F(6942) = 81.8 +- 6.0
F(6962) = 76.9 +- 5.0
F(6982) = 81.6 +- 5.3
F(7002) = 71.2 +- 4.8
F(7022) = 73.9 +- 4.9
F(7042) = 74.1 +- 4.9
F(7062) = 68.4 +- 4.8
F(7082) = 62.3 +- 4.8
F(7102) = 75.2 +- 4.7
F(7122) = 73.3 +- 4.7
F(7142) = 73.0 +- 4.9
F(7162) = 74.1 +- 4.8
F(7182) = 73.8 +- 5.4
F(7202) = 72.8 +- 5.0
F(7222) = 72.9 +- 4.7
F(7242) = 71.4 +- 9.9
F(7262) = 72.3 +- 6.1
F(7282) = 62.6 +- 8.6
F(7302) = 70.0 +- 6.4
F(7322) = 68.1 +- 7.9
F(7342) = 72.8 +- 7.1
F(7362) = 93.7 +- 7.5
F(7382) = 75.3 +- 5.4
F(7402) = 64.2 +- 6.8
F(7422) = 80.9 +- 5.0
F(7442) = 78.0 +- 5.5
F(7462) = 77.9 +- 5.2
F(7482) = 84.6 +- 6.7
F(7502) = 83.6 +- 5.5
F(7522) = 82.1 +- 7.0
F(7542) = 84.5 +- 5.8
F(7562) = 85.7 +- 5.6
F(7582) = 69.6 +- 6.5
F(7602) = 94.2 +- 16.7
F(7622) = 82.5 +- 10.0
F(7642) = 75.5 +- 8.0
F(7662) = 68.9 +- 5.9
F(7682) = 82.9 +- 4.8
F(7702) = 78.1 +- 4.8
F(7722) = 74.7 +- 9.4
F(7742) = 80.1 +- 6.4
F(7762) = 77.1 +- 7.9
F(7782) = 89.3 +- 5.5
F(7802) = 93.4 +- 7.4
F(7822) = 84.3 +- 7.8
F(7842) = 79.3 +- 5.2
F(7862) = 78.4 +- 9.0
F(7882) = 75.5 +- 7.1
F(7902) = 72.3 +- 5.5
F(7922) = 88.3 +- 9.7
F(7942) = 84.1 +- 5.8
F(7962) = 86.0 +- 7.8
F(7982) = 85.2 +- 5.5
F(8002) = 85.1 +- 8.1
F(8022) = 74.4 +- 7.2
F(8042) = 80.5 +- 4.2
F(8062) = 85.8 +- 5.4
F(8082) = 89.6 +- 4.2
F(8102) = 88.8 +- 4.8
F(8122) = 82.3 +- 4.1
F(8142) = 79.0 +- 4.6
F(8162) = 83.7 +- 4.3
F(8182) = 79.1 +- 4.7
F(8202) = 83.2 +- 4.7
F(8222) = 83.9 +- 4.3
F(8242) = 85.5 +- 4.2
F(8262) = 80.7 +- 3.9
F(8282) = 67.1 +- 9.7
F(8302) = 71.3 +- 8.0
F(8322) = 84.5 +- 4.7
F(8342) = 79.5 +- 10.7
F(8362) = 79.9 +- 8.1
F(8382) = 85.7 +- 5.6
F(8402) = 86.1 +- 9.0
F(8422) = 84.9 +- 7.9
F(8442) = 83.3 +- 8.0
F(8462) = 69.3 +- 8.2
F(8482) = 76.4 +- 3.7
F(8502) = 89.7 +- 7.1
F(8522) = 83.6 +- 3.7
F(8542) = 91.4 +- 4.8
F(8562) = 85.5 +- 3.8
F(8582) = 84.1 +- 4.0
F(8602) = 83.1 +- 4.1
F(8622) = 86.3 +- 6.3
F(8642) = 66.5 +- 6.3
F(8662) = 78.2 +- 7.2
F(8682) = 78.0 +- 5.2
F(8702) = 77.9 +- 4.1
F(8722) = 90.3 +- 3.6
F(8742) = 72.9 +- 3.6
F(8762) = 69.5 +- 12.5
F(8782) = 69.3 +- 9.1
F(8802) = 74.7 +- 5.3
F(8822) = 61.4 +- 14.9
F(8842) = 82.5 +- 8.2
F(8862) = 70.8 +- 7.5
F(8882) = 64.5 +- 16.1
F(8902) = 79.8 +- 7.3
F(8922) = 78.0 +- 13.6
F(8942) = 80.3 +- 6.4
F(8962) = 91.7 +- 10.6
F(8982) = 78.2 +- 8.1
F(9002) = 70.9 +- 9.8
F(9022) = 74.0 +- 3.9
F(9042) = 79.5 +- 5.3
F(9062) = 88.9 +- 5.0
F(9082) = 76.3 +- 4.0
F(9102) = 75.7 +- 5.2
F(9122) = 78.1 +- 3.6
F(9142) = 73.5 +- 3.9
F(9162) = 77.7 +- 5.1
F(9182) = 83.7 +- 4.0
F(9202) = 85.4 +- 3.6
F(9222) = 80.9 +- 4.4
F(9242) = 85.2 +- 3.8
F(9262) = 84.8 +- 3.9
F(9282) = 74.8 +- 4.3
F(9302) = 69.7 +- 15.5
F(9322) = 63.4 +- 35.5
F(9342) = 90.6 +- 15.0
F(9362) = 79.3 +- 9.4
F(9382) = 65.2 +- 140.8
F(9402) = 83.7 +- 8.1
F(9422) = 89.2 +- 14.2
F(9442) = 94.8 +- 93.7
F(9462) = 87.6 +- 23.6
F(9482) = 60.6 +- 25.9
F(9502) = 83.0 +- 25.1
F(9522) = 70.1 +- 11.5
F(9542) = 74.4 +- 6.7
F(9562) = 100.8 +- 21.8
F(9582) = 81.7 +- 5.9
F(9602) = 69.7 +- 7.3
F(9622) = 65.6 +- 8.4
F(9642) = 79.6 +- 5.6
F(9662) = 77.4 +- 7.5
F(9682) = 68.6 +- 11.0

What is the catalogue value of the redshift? 0.41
